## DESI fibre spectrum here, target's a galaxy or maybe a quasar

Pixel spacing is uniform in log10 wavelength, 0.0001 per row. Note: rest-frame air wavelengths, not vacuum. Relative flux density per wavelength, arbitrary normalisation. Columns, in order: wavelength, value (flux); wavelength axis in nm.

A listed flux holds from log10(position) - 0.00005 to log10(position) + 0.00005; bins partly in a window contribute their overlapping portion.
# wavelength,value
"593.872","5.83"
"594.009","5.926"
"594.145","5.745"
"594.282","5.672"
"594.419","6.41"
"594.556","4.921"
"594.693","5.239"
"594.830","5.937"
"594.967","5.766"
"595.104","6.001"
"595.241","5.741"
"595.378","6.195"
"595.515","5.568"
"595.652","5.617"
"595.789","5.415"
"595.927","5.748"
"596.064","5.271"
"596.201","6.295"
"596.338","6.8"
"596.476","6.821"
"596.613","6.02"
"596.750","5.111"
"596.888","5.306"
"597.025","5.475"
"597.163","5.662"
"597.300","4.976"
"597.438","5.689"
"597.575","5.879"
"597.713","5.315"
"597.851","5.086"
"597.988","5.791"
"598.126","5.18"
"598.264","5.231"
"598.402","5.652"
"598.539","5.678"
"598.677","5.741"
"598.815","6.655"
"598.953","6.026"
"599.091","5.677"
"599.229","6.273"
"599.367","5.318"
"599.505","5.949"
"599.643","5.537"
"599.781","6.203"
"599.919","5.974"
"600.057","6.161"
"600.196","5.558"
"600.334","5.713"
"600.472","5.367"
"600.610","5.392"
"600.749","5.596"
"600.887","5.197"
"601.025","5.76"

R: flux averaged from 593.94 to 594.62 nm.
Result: 5.74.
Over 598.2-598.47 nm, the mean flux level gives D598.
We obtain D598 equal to 5.44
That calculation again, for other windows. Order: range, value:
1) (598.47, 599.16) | 5.96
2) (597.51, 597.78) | 5.59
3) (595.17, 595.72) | 5.79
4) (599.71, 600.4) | 5.92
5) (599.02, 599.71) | 5.75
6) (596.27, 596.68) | 6.54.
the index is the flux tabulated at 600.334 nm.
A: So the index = 5.713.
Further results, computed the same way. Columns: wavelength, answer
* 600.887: 5.197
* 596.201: 6.295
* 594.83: 5.937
